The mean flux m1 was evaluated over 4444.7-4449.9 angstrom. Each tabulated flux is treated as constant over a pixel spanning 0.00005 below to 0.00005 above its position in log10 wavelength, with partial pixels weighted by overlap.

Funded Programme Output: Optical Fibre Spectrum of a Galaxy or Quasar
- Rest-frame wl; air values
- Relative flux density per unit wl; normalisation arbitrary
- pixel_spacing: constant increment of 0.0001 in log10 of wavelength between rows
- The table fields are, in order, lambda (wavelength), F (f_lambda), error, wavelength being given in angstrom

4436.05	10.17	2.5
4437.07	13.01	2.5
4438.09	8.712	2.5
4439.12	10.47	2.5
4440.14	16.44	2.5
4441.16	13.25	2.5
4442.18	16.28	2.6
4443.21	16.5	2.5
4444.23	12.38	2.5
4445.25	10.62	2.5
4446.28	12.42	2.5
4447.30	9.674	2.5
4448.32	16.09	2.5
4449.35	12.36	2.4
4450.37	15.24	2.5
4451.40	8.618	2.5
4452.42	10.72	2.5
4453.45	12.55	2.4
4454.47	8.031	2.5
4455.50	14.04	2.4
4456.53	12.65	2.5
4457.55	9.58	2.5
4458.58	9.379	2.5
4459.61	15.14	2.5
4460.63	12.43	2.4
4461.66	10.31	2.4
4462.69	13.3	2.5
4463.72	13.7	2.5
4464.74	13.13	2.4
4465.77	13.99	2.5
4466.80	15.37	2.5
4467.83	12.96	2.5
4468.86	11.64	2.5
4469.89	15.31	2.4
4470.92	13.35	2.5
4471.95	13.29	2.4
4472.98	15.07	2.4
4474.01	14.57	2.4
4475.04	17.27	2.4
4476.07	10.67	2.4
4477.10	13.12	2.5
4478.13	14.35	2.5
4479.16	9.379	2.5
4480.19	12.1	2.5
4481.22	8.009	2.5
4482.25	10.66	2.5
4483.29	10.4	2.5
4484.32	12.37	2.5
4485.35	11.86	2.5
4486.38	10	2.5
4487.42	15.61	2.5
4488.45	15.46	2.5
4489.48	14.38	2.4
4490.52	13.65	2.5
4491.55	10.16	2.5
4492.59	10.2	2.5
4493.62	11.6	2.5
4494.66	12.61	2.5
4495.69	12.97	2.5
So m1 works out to 12.3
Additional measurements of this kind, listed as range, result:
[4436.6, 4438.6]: 10.8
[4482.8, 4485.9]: 11.6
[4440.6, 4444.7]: 14.7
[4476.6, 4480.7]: 12.2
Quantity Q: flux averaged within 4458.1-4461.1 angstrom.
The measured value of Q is 12.4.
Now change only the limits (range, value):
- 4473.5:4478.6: 14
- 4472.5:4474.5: 14.8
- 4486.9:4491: 14.8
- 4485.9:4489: 13.7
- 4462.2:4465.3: 13.4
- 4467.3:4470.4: 13.3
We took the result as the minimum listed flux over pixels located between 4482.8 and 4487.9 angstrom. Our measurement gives 10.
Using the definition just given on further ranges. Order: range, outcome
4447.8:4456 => 8.031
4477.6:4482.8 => 8.009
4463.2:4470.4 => 11.64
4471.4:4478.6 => 10.67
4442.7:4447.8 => 9.674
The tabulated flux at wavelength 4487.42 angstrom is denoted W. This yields 15.61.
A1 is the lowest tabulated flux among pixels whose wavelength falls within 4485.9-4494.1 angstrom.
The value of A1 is 10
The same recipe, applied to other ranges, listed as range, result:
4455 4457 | 12.65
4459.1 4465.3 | 10.31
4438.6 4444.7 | 10.47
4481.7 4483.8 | 10.4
